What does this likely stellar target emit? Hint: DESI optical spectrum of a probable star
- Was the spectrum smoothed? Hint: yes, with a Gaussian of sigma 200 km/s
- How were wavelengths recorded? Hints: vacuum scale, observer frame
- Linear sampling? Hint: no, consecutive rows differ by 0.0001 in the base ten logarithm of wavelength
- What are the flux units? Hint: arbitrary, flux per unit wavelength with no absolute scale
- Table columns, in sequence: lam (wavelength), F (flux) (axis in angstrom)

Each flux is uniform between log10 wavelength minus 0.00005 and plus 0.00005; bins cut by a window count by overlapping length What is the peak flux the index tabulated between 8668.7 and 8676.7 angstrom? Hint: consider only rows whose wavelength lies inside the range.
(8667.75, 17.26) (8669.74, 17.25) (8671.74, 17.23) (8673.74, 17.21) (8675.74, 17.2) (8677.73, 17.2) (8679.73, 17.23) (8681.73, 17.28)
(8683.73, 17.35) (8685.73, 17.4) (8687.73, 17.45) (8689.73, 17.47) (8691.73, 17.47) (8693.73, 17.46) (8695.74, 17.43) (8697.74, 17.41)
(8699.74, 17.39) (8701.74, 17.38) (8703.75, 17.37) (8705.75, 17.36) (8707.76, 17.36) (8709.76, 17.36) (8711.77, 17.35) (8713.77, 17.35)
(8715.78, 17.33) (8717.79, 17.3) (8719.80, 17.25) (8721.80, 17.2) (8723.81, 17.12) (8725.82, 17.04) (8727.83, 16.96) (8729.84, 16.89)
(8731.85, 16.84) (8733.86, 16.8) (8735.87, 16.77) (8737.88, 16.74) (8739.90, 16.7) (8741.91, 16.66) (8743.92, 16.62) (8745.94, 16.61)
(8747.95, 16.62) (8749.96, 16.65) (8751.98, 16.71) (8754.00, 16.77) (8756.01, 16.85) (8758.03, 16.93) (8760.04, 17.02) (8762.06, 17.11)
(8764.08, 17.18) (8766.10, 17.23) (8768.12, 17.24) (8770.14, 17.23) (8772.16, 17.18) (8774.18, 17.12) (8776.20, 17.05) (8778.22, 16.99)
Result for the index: 17.25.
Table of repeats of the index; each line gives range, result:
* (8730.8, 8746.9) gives 16.84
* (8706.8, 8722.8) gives 17.36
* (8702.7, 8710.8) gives 17.37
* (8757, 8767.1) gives 17.23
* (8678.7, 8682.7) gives 17.28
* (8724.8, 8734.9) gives 17.04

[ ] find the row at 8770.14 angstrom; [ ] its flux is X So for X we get 17.23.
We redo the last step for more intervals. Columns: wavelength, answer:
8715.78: 17.33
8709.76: 17.36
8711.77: 17.35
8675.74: 17.2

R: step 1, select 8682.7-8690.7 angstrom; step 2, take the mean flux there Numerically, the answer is 17.4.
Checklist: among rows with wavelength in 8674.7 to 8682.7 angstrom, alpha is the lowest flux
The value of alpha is 17.2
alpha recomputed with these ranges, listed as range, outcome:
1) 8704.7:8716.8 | 17.33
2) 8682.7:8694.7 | 17.35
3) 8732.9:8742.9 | 16.66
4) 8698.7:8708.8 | 17.36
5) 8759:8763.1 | 17.02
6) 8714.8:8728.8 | 16.96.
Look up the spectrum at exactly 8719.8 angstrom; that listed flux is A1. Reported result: 17.25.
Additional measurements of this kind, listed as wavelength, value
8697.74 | 17.41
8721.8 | 17.2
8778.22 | 16.99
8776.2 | 17.05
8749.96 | 16.65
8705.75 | 17.36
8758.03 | 16.93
